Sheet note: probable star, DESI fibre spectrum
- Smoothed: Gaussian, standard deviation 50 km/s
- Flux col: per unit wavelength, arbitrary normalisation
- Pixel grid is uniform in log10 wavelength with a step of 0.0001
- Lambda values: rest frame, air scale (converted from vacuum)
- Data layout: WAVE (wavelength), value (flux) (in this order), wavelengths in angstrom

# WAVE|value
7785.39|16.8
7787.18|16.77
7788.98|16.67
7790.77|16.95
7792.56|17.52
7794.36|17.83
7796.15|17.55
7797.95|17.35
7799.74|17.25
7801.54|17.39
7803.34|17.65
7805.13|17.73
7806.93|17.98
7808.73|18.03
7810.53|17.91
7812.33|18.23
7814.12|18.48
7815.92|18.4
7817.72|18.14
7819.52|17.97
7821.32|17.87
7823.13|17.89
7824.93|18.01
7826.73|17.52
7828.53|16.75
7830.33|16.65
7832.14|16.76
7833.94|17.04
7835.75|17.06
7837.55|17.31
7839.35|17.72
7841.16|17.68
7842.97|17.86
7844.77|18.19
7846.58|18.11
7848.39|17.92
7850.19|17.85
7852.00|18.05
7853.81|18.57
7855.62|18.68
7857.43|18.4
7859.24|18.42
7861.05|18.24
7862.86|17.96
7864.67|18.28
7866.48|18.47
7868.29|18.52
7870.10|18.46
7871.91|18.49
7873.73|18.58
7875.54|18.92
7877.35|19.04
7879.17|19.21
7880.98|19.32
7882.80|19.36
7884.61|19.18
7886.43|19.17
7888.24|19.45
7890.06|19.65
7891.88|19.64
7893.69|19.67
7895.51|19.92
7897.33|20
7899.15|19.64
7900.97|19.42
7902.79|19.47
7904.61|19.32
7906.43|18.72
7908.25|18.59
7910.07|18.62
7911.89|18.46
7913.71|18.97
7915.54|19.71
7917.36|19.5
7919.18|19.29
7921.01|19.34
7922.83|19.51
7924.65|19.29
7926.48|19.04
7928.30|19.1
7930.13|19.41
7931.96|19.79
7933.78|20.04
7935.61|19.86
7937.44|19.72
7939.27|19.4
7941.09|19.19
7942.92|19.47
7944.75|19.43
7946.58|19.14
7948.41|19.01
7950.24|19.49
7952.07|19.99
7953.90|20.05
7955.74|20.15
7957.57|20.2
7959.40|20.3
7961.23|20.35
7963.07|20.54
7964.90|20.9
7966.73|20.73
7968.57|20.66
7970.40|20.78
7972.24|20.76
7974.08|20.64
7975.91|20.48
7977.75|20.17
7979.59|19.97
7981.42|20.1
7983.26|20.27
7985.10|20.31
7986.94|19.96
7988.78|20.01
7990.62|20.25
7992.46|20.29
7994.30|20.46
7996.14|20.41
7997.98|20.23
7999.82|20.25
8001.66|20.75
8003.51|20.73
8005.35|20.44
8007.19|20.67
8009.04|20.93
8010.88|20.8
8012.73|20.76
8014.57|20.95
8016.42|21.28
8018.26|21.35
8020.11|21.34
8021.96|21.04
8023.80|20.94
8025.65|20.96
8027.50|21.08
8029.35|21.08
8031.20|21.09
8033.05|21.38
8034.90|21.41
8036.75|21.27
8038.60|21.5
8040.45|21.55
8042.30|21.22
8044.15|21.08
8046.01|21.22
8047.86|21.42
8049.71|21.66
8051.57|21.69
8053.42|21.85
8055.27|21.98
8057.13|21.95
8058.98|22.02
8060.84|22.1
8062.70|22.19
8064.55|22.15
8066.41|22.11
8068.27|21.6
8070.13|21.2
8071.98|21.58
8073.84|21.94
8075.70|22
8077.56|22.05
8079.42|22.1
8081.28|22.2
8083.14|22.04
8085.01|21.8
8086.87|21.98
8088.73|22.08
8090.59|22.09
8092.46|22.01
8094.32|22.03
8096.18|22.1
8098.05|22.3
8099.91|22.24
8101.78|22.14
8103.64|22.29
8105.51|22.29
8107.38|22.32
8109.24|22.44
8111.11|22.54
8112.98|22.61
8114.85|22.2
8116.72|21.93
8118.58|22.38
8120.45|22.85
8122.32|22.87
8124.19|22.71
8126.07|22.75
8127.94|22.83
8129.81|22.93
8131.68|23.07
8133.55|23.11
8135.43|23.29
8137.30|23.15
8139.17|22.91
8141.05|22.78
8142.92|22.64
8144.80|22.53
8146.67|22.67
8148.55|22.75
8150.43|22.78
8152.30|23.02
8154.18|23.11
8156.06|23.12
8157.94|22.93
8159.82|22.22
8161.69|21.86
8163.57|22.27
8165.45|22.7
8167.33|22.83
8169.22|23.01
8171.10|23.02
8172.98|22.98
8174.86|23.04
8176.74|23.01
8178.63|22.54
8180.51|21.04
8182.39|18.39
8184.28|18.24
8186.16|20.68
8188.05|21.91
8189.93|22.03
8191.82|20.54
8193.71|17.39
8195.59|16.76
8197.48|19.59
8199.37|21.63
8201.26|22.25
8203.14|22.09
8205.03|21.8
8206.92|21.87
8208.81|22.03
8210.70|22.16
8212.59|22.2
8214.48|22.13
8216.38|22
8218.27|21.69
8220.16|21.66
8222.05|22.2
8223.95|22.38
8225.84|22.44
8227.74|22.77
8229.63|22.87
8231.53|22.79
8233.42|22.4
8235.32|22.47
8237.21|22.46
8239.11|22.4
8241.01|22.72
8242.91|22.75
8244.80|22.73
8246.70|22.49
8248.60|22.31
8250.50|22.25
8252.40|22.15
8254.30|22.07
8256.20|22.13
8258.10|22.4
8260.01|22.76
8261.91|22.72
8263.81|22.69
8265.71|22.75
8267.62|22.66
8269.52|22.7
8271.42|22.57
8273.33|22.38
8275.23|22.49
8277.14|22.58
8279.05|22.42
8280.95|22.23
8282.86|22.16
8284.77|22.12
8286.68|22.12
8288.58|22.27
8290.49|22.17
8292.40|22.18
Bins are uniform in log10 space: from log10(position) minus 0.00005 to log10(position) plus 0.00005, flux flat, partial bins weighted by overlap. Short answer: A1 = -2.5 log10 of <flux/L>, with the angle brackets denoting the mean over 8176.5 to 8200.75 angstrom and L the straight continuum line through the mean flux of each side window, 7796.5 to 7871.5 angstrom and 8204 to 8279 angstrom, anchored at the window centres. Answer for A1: 0.08 mag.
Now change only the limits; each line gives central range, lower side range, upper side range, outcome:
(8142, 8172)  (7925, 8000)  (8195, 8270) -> -0.06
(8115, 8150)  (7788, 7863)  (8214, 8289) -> -0.08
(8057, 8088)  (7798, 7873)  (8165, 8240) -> -0.08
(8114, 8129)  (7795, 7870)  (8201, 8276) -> -0.07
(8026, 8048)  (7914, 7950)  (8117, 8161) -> -0.01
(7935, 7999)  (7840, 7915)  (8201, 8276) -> -0.02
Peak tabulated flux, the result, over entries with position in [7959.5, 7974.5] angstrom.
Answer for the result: 20.9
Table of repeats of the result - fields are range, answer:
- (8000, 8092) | 22.2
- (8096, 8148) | 23.29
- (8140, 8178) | 23.12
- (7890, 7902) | 20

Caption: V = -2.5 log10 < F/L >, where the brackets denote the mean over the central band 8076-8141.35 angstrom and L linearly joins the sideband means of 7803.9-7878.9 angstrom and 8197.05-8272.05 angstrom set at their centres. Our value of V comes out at -0.075 mag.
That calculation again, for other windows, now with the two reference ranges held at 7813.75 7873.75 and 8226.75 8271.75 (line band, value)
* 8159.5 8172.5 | -0.049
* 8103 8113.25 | -0.073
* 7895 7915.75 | -0.033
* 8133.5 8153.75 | -0.075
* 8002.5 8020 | -0.056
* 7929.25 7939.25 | -0.043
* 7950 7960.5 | -0.048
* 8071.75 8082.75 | -0.072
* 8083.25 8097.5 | -0.065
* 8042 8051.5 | -0.058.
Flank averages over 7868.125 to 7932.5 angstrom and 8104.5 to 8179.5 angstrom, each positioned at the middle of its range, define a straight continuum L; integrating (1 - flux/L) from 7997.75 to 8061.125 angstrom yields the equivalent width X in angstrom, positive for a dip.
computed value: -0.3 angstrom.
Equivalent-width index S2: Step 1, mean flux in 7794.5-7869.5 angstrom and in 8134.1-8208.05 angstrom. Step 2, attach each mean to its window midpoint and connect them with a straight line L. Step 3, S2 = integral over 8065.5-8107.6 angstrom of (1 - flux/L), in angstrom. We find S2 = -2.3 angstrom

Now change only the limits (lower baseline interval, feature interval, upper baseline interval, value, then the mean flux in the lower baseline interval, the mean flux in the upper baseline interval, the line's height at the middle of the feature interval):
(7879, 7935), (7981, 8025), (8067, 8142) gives 0.4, 19.4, 22.3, 20.8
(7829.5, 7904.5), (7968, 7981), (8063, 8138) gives -0.1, 18.6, 22.3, 20.3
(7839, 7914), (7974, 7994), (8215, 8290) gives -0.4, 18.8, 22.4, 19.8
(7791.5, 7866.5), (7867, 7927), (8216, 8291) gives -2.1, 17.8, 22.4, 18.6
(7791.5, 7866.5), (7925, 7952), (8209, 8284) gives -0.6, 17.8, 22.4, 19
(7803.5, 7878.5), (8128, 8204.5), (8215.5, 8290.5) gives -1.8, 18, 22.4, 21.5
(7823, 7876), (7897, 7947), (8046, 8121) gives -0.3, 17.9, 22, 19.2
